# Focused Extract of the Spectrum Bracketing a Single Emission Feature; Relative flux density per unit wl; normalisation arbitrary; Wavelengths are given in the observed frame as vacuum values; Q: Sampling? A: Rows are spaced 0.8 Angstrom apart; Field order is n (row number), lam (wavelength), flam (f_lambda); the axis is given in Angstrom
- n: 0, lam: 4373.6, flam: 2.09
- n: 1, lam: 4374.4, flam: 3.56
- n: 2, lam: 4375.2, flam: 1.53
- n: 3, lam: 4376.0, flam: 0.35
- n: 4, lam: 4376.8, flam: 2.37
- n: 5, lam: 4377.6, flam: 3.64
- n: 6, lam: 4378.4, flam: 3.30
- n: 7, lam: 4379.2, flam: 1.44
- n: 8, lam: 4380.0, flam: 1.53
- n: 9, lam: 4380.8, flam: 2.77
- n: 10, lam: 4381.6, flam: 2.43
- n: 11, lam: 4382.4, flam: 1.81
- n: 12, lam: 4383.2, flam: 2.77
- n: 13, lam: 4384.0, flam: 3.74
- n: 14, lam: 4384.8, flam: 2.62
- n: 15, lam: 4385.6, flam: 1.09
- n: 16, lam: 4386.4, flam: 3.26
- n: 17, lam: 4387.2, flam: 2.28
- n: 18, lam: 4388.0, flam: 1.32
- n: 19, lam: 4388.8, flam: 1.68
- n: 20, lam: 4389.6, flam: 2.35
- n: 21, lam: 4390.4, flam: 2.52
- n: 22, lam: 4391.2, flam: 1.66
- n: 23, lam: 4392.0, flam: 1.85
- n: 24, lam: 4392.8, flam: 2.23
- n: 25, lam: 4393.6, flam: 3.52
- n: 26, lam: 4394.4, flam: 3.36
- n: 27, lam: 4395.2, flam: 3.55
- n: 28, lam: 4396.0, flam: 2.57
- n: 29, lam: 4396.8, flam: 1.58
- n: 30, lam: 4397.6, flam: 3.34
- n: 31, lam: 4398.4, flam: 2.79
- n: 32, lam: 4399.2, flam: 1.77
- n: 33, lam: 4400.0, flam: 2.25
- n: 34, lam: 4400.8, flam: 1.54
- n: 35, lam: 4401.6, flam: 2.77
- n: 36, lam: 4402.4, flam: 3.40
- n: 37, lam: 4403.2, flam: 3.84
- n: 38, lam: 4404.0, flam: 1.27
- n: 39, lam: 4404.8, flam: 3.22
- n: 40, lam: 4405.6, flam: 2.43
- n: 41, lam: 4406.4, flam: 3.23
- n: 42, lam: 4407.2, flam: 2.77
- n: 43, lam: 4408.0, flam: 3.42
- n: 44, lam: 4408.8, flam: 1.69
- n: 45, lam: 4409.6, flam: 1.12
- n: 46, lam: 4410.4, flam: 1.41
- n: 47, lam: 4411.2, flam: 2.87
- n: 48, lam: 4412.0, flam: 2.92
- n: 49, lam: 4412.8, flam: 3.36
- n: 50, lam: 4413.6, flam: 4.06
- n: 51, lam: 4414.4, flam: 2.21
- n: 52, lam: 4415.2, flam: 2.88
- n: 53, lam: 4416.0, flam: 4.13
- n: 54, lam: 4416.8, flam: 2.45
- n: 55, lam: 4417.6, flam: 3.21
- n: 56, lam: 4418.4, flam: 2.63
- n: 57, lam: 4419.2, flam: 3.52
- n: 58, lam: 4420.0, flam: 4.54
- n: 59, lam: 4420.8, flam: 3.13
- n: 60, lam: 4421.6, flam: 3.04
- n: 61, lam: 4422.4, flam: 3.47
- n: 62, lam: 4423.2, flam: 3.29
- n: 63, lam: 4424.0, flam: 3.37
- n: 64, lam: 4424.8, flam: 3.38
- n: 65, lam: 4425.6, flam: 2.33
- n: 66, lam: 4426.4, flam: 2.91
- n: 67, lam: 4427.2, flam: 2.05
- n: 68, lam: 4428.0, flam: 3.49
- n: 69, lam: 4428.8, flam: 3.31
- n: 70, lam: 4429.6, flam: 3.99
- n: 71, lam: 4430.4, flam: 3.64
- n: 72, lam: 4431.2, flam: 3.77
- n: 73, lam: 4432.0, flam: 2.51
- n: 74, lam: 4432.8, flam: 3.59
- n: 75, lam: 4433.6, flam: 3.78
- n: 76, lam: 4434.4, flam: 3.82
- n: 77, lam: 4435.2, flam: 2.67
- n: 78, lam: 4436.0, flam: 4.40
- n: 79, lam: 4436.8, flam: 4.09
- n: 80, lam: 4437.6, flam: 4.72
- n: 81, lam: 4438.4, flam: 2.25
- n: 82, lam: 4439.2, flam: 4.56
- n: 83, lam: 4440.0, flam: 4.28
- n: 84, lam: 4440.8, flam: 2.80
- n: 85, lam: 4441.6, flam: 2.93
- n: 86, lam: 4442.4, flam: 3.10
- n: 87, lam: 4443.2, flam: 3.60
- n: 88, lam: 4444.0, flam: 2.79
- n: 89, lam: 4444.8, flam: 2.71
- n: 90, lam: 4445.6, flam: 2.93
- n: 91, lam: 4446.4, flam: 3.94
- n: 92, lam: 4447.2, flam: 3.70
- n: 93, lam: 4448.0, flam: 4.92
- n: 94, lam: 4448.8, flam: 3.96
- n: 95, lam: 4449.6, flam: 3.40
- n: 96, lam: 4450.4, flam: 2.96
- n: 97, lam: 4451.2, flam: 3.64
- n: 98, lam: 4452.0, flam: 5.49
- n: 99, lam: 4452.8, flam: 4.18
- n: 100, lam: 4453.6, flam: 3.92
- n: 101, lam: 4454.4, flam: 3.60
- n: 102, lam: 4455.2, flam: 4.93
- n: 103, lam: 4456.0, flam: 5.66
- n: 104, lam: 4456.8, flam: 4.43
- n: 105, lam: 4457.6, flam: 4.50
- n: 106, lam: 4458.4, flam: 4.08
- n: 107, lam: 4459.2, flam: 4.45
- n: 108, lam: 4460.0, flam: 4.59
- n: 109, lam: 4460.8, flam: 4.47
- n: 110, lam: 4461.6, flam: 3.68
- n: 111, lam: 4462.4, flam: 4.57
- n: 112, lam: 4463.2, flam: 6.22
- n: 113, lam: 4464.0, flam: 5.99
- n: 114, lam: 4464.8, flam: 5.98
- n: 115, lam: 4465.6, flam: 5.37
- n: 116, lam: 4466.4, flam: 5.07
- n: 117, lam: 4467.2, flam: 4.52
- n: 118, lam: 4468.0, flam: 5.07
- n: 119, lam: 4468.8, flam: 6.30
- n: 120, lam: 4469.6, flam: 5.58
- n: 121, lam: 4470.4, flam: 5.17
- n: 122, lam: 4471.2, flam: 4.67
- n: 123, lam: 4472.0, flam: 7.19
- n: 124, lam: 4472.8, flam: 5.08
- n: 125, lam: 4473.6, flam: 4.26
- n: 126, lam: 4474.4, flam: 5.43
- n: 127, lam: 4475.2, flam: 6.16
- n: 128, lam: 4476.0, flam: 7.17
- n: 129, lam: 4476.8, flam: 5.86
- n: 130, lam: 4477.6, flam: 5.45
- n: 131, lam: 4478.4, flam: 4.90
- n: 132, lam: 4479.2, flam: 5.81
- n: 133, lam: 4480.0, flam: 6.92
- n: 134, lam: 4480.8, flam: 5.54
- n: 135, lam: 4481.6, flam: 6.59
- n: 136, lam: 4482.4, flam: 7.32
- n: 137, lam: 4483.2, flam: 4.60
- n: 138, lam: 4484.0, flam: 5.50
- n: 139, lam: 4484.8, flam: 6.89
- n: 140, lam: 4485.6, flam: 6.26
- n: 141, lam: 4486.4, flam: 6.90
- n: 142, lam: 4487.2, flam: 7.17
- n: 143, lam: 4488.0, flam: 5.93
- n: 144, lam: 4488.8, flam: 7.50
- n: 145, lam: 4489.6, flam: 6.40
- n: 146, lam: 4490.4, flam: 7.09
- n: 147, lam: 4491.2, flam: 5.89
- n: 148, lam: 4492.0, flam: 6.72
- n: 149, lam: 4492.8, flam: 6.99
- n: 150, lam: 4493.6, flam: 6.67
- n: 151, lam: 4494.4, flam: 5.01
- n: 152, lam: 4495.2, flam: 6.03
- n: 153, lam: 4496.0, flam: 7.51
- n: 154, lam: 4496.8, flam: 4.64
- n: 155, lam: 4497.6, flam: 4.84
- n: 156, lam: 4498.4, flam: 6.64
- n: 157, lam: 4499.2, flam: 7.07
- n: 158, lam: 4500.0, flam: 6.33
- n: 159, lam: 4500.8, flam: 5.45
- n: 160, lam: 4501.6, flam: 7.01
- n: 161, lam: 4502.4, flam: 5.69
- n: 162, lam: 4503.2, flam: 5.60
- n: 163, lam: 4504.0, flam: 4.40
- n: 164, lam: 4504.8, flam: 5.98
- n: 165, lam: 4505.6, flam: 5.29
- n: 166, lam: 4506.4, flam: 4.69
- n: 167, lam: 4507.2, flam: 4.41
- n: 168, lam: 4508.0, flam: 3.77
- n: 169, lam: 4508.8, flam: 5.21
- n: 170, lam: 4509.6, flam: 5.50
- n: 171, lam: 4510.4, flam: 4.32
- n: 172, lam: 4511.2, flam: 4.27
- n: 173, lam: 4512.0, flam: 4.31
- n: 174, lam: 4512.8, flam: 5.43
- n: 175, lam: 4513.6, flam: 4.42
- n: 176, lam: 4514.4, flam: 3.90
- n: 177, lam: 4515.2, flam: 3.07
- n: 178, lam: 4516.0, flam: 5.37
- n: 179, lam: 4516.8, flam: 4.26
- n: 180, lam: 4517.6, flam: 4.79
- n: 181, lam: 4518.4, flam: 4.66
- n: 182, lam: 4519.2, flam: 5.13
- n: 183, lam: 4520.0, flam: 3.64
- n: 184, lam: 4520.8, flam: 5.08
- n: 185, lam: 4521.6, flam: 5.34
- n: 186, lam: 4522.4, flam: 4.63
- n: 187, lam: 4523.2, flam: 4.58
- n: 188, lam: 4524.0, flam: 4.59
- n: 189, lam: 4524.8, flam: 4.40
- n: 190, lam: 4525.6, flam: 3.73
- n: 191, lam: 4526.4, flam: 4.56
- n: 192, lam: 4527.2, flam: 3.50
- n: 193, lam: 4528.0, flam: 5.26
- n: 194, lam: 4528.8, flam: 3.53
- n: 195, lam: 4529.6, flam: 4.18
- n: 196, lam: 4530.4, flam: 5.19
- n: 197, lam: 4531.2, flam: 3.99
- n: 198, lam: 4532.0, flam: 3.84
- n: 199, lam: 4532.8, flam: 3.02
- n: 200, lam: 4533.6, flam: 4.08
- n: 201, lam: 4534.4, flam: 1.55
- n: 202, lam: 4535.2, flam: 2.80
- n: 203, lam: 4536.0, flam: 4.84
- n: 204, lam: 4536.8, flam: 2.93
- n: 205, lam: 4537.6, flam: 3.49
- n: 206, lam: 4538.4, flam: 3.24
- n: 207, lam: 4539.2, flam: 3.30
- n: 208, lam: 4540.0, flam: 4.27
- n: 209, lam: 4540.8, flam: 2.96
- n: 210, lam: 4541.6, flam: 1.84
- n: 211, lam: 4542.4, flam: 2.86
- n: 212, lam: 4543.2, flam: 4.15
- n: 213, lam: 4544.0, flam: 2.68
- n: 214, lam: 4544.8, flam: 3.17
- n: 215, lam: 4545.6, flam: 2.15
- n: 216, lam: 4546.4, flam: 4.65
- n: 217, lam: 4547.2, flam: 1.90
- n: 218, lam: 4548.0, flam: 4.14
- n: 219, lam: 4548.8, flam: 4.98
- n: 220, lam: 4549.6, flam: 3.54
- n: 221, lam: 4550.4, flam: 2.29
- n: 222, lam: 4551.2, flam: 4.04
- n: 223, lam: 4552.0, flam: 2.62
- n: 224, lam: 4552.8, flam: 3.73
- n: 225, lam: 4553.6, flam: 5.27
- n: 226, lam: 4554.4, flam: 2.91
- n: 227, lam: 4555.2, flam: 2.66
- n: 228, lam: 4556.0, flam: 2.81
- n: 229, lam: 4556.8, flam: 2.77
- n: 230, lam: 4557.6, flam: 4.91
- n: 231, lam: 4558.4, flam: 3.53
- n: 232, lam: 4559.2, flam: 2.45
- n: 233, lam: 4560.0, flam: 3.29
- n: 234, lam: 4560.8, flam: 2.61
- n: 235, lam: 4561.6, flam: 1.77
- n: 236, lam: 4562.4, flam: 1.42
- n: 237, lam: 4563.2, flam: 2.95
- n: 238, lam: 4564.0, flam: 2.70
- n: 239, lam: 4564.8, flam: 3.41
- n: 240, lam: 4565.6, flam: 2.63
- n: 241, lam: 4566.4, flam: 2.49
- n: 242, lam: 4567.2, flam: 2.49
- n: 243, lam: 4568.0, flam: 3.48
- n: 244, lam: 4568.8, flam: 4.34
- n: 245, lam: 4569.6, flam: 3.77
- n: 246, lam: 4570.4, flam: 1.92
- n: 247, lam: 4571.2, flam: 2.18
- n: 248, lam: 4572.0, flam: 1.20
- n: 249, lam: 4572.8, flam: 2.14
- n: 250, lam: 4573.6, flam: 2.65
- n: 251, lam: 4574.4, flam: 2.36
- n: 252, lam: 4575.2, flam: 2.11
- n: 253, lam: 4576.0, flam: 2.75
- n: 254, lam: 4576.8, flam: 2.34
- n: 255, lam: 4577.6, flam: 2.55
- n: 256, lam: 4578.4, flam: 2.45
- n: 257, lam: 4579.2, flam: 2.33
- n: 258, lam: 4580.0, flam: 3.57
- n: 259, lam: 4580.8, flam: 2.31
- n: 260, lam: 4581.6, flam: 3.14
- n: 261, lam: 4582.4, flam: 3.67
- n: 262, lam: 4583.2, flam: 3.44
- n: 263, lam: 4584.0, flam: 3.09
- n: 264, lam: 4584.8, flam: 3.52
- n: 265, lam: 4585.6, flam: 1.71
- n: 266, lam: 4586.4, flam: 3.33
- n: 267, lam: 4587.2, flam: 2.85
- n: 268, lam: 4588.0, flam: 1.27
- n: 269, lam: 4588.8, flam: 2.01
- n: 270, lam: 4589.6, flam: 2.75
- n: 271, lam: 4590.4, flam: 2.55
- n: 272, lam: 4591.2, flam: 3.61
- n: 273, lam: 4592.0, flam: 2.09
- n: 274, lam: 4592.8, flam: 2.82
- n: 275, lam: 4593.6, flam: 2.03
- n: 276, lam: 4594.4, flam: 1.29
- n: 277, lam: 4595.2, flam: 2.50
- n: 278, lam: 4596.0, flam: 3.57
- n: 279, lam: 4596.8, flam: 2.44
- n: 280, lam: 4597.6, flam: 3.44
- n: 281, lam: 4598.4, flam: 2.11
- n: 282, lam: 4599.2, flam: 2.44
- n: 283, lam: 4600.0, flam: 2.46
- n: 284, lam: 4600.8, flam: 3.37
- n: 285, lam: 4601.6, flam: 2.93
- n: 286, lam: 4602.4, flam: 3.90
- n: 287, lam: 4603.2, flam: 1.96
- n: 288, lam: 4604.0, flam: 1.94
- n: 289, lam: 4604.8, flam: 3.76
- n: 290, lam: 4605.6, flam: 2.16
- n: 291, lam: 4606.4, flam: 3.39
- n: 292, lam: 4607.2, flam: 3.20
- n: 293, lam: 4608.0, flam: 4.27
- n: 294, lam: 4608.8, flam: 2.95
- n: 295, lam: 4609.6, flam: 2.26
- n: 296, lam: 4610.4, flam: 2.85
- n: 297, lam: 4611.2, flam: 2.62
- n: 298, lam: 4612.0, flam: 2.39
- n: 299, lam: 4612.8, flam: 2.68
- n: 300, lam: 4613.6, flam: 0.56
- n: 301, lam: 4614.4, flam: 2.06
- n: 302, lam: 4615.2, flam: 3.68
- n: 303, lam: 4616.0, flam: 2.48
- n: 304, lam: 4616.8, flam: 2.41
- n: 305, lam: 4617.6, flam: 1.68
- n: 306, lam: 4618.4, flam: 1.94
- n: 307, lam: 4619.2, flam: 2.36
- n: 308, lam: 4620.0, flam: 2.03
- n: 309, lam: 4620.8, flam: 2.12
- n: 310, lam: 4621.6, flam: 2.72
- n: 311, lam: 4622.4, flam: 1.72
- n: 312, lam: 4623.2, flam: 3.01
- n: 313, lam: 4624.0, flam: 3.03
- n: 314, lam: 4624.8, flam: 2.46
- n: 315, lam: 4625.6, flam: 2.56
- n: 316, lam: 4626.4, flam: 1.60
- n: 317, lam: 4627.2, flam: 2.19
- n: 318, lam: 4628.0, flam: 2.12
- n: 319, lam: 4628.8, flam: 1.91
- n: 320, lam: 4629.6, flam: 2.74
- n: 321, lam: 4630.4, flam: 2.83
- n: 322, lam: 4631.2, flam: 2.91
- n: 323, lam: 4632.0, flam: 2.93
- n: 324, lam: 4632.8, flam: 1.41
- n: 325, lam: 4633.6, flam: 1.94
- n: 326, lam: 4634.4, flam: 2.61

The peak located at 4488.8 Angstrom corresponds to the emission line C IV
